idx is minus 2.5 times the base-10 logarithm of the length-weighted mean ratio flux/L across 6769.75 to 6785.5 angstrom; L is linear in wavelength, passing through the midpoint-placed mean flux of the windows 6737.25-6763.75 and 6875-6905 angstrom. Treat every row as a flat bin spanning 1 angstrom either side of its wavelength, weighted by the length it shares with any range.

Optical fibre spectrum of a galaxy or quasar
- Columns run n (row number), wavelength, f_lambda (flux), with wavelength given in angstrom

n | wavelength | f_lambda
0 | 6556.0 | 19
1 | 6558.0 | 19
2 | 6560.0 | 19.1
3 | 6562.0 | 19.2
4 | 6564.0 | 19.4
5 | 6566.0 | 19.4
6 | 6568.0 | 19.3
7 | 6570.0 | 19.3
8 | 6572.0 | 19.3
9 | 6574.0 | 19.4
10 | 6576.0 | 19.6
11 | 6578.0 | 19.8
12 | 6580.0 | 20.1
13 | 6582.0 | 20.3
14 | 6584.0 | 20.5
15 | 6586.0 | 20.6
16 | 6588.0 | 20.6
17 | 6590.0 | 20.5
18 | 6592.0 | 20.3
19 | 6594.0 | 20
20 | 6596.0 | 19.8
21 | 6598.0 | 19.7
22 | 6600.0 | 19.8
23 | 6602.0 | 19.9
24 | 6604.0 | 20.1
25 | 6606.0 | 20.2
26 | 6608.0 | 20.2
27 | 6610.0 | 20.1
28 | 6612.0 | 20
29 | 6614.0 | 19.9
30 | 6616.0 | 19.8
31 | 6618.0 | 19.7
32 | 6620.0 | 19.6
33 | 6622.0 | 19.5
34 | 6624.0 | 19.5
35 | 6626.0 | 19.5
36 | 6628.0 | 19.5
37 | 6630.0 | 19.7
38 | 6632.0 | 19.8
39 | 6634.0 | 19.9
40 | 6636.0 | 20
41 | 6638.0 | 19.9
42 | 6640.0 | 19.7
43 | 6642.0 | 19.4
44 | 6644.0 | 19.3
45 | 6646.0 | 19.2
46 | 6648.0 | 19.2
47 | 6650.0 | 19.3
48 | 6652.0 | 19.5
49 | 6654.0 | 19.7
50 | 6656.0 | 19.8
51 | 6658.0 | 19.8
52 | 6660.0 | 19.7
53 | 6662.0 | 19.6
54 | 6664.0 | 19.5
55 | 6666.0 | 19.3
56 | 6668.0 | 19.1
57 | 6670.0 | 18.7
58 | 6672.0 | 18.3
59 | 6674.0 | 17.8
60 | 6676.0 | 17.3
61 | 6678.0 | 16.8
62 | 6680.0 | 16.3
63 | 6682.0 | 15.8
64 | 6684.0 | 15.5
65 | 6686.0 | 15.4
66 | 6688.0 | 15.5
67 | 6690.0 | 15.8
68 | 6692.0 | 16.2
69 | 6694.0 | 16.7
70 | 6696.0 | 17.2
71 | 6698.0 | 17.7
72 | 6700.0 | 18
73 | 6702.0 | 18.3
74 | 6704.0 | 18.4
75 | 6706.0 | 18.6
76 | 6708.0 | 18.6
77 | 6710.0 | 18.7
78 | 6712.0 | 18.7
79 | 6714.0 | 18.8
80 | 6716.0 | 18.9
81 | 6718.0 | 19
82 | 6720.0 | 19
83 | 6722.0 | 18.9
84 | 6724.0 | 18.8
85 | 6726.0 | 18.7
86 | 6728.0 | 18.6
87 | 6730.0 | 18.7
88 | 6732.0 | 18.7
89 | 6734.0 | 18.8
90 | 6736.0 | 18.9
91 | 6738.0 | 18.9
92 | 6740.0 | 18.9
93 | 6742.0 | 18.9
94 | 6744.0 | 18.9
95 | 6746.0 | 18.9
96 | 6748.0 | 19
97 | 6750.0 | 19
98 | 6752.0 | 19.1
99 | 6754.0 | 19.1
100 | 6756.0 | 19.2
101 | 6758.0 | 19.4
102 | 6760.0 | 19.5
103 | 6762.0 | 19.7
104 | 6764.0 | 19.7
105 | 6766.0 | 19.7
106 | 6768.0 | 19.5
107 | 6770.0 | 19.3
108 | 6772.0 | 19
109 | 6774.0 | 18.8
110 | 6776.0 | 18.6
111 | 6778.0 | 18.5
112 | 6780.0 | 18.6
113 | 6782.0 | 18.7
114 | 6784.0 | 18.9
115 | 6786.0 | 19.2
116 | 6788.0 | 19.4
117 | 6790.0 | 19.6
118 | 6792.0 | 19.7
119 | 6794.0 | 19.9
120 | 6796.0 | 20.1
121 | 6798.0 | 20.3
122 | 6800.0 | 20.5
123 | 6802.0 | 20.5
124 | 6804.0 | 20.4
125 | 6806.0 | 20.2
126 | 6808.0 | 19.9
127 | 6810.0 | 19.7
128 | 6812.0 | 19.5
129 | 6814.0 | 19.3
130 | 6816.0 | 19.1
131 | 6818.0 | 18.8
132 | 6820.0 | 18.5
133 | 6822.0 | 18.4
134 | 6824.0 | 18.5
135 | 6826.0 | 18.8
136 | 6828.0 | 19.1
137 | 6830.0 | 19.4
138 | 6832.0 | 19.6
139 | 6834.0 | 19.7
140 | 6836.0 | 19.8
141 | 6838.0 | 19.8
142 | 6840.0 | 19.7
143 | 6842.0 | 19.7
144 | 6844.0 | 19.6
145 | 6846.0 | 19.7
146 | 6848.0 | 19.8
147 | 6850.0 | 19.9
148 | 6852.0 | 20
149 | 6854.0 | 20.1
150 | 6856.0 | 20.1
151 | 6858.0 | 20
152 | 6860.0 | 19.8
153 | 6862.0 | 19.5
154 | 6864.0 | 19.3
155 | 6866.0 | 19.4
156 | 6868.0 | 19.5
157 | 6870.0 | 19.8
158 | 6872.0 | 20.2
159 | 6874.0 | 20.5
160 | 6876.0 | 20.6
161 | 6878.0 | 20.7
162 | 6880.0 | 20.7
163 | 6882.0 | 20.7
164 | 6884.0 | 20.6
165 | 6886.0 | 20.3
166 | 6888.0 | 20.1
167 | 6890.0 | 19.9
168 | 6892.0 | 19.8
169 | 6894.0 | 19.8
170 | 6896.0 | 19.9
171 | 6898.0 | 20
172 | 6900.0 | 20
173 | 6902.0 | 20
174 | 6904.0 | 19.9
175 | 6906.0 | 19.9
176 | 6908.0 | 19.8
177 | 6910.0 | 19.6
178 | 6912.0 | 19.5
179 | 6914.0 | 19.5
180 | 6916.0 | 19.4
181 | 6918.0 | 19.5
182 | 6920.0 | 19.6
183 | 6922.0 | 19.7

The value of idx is 0.031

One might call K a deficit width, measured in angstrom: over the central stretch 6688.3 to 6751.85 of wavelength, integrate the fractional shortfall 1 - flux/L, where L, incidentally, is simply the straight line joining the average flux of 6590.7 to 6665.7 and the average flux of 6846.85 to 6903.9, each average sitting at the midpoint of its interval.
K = 4.6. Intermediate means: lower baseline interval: 19.7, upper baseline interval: 20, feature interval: 18.4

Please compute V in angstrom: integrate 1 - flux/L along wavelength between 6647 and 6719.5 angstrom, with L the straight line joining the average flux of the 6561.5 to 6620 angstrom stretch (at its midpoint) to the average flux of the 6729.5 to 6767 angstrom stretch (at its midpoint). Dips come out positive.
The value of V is 5.0 angstrom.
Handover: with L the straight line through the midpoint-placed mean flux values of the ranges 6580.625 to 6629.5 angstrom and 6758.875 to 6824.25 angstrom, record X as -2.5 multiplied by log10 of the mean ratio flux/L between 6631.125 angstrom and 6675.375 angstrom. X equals 0.03 mag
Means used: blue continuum 20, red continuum 19.4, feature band 19.4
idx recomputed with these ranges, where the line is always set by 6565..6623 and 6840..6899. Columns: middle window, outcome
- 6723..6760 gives 0.06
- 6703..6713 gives 0.08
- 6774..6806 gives 0.02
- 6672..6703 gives 0.19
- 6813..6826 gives 0.07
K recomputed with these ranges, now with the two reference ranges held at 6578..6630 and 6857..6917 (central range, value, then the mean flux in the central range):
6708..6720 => 0.7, 18.8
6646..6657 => 0.3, 19.5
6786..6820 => 0.4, 19.8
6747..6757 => 0.4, 19.1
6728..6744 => 0.9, 18.8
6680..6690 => 2.2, 15.7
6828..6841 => 0.2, 19.6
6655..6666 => 0.2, 19.6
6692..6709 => 1.8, 17.8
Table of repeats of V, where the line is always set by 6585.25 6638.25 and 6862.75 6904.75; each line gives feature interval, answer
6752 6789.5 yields 1.6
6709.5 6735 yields 1.5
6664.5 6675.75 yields 0.8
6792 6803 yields -0.1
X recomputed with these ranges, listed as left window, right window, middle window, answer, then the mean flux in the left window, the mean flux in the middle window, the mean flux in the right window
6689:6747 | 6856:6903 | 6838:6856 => -0.01 mag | 18.4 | 19.8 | 20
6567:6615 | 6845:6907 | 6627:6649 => 0.02 mag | 20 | 19.6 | 20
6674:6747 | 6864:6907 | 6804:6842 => 0.00 mag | 17.9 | 19.4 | 20.1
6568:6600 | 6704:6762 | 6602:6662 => 0.00 mag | 20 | 19.7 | 18.9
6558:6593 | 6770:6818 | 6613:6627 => 0.00 mag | 19.8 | 19.6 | 19.5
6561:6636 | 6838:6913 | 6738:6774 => 0.04 mag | 19.8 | 19.2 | 20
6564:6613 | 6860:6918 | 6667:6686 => 0.16 mag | 19.9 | 17.2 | 19.9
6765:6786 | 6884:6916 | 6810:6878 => -0.01 mag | 19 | 19.6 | 19.9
